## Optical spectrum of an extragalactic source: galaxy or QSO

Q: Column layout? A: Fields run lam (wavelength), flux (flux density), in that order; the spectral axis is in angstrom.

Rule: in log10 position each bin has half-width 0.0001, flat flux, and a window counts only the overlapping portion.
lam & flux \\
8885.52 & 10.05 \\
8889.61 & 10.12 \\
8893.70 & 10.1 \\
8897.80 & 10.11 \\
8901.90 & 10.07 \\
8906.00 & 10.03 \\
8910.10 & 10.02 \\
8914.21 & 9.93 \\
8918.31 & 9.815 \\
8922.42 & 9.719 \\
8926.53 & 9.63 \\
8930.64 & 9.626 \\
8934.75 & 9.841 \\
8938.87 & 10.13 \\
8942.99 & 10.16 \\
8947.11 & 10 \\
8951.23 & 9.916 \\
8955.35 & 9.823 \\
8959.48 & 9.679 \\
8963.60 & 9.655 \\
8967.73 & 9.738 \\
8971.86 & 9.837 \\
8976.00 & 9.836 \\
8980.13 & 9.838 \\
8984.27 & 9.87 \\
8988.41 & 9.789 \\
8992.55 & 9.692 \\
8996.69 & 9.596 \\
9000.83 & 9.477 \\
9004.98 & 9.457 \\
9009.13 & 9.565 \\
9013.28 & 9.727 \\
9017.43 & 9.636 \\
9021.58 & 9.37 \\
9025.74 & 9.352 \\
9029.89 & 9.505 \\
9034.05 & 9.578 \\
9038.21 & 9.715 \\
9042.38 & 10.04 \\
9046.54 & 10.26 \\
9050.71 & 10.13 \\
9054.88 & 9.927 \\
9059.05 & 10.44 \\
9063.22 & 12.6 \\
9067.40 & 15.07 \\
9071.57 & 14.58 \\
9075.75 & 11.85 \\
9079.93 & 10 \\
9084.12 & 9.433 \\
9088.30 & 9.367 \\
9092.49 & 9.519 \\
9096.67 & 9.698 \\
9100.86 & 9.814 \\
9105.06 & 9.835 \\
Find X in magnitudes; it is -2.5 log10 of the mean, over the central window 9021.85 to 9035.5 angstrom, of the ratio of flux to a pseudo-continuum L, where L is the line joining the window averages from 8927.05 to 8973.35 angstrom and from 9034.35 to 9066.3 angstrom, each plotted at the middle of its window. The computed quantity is 0.10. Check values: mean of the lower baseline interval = 9.85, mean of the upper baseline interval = 10.5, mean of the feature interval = 9.46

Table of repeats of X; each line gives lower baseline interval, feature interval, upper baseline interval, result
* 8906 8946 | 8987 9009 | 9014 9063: 0.035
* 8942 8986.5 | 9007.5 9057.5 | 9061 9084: 0.182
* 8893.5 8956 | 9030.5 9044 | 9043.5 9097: 0.110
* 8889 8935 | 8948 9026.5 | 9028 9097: 0.068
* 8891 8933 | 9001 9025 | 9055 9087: 0.166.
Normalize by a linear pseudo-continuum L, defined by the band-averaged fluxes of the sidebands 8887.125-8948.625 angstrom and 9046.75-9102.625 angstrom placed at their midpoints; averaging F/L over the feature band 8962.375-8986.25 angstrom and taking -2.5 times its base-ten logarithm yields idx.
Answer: 0.06 mag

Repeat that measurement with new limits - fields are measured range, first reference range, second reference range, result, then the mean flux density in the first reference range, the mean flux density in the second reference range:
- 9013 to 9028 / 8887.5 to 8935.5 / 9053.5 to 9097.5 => 0.14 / 9.92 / 11.2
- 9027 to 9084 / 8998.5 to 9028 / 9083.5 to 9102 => -0.15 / 9.51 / 9.57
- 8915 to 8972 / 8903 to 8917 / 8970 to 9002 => 0.01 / 9.99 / 9.75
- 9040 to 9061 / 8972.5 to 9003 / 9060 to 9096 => 0.08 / 9.73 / 11.4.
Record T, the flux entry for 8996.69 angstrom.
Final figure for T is 9.596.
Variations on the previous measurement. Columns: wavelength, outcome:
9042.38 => 10.04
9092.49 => 9.519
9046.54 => 10.26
